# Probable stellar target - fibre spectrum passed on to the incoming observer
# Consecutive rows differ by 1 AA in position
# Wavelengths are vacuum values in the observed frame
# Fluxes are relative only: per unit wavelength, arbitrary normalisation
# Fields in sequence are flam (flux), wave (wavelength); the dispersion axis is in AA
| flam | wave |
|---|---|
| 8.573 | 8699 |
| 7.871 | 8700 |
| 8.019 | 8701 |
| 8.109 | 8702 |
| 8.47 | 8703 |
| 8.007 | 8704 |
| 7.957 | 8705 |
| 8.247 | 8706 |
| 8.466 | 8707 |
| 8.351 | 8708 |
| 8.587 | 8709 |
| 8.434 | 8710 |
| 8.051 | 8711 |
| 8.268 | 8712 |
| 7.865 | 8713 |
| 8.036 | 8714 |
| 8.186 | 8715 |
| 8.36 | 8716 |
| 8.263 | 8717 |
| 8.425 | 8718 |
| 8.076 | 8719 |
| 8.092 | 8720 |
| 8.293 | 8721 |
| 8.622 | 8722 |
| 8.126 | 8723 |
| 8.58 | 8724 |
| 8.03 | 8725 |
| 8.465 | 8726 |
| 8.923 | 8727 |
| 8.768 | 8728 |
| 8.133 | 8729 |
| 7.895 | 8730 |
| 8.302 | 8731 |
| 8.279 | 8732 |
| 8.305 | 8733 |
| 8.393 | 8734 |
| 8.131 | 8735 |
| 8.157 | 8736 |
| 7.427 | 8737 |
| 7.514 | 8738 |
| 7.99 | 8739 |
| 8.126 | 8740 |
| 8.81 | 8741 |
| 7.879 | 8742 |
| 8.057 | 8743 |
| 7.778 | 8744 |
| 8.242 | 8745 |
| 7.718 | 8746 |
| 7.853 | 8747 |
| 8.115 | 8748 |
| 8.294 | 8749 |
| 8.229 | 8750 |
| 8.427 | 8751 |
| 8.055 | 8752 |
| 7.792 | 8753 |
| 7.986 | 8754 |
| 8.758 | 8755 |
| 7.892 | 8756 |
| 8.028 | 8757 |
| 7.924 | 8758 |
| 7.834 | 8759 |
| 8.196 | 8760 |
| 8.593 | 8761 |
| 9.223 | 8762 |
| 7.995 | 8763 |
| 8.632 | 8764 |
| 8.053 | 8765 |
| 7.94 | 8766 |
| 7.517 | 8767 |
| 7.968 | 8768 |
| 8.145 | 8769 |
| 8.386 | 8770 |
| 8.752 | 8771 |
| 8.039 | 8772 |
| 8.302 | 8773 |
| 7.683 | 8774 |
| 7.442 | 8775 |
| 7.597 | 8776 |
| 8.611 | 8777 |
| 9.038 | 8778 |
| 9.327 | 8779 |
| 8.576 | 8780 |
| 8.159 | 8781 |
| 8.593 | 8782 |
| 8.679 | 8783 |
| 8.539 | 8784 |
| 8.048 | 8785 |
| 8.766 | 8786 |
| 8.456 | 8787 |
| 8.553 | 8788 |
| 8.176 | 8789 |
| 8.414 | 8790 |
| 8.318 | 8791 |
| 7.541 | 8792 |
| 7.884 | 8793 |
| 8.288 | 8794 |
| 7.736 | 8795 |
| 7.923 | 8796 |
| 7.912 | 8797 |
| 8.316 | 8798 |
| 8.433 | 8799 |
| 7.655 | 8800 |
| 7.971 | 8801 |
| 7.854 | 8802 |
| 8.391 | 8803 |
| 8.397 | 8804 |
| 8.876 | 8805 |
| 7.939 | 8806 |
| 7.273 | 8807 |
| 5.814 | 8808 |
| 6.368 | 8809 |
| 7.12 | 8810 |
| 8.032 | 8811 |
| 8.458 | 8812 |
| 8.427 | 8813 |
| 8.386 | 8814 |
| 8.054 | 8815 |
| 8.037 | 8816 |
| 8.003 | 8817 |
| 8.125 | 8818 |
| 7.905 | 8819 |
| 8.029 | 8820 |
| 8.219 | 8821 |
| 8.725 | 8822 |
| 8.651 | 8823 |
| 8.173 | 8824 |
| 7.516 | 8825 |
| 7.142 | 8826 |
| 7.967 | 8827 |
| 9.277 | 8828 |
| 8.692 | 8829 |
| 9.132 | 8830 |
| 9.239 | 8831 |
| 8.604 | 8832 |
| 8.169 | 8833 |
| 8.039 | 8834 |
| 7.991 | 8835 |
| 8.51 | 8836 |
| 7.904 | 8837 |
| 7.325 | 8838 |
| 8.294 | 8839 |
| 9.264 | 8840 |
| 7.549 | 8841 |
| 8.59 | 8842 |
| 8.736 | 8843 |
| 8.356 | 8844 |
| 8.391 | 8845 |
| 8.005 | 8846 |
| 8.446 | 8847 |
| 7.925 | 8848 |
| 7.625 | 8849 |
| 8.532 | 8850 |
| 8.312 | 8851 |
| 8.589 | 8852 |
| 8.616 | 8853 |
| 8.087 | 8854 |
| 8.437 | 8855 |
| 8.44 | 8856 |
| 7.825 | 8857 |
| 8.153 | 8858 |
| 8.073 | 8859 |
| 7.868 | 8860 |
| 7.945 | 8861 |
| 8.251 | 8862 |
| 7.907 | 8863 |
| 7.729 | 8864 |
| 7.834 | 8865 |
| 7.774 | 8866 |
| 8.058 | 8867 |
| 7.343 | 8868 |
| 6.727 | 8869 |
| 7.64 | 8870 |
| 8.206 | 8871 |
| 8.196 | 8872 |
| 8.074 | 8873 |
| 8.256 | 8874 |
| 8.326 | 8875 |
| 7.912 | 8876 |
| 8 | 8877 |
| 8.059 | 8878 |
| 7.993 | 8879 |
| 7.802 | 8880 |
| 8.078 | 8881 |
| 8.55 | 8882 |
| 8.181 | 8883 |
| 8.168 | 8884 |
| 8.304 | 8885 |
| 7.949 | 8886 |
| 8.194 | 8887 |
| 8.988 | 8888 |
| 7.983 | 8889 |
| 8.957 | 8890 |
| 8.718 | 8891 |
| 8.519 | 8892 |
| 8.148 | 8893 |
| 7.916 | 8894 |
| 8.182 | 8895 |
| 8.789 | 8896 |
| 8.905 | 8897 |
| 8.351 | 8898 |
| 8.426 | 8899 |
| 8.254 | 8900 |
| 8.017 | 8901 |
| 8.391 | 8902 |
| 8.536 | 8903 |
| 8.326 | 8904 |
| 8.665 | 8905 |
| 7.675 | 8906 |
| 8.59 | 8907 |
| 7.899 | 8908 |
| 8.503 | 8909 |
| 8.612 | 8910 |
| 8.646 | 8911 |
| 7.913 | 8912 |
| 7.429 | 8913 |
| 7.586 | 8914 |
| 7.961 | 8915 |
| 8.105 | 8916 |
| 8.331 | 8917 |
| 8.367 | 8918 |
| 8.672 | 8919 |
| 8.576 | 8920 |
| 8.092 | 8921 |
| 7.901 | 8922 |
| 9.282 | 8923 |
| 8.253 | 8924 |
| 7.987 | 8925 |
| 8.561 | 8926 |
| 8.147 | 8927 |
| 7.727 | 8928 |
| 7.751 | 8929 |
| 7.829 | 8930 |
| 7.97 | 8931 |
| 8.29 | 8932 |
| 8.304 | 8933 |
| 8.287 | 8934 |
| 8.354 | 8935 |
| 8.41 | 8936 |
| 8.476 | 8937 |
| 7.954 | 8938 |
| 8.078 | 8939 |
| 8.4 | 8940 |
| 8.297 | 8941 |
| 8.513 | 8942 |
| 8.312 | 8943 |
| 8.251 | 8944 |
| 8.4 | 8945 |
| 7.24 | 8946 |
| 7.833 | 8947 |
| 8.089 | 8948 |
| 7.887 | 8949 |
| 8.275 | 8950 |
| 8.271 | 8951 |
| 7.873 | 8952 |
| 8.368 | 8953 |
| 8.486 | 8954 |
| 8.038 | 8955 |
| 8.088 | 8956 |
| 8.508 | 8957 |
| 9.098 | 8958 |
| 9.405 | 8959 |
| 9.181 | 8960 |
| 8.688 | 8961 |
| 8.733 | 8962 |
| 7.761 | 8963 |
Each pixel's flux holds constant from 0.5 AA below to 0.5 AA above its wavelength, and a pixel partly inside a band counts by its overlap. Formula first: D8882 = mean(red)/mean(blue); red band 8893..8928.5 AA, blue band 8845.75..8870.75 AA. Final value 1.03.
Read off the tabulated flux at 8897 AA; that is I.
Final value 8.905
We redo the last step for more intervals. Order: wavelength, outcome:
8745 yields 8.242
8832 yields 8.604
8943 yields 8.312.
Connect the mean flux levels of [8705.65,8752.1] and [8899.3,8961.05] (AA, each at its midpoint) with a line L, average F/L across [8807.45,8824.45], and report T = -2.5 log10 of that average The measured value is 0.04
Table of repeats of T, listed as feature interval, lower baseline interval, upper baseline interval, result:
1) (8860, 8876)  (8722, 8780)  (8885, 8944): 0.05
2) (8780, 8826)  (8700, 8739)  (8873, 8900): 0.03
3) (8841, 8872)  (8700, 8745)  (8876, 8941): 0.02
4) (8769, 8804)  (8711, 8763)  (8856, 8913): -0.01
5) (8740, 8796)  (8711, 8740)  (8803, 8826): -0.02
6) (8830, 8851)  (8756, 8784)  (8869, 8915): -0.01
